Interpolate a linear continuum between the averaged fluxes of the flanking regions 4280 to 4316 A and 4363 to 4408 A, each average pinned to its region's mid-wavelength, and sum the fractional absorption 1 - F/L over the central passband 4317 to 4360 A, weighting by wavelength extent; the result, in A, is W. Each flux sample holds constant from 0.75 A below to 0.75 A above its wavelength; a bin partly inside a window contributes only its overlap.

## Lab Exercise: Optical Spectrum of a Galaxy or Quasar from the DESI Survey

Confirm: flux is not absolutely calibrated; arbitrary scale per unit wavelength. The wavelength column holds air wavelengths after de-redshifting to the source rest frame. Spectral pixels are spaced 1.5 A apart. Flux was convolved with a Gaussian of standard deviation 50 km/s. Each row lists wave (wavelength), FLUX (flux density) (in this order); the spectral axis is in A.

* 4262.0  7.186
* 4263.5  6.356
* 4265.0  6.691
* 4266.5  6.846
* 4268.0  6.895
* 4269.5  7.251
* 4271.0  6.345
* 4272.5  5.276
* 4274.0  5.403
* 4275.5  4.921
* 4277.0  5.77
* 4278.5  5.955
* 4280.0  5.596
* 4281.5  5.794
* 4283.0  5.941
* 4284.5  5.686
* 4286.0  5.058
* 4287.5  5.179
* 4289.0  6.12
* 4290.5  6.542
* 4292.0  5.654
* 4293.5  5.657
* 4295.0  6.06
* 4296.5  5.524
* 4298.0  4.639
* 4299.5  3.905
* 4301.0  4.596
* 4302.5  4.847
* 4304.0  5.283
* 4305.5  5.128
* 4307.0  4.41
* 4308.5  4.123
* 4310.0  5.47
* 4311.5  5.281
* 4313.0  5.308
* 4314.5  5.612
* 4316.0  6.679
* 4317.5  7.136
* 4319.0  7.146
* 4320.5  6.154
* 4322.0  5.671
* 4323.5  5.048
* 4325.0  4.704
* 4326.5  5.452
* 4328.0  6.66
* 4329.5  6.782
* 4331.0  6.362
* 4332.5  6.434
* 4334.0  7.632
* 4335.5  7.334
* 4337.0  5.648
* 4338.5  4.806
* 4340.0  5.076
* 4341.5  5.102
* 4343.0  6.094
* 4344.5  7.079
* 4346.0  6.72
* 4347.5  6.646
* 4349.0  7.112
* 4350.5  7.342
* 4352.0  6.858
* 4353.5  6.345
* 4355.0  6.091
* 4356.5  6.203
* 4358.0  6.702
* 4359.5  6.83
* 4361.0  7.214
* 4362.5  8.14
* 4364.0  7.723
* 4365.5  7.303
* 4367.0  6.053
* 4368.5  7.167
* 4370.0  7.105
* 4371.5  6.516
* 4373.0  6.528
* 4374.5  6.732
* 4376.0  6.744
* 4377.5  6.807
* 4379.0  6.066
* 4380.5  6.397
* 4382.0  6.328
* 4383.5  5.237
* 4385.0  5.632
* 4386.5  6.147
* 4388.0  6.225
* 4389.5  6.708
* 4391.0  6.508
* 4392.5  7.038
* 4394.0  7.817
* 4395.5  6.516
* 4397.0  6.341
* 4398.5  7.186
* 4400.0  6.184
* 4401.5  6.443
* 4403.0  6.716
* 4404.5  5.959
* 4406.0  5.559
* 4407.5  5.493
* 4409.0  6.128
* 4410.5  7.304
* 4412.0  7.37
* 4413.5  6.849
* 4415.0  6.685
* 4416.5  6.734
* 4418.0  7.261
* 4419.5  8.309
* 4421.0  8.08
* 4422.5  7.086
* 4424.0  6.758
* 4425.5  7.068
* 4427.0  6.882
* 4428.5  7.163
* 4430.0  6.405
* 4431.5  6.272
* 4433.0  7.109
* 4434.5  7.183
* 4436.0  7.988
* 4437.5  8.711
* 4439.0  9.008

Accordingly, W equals -3.1 A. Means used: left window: 5.33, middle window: 6.31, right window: 6.52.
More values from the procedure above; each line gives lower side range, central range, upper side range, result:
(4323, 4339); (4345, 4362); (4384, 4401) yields -1.31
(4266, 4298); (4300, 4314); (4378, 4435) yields 2.51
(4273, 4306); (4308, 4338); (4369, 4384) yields -1.05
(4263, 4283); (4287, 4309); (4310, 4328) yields 2.84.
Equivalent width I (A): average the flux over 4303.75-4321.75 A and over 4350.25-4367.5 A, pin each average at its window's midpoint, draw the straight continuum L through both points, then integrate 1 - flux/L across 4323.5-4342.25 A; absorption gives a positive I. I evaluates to 0.7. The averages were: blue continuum 5.65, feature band 5.96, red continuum 6.9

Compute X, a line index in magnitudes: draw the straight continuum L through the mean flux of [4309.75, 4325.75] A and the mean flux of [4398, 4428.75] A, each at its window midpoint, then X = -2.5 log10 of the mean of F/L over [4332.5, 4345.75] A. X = -0.01 mag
